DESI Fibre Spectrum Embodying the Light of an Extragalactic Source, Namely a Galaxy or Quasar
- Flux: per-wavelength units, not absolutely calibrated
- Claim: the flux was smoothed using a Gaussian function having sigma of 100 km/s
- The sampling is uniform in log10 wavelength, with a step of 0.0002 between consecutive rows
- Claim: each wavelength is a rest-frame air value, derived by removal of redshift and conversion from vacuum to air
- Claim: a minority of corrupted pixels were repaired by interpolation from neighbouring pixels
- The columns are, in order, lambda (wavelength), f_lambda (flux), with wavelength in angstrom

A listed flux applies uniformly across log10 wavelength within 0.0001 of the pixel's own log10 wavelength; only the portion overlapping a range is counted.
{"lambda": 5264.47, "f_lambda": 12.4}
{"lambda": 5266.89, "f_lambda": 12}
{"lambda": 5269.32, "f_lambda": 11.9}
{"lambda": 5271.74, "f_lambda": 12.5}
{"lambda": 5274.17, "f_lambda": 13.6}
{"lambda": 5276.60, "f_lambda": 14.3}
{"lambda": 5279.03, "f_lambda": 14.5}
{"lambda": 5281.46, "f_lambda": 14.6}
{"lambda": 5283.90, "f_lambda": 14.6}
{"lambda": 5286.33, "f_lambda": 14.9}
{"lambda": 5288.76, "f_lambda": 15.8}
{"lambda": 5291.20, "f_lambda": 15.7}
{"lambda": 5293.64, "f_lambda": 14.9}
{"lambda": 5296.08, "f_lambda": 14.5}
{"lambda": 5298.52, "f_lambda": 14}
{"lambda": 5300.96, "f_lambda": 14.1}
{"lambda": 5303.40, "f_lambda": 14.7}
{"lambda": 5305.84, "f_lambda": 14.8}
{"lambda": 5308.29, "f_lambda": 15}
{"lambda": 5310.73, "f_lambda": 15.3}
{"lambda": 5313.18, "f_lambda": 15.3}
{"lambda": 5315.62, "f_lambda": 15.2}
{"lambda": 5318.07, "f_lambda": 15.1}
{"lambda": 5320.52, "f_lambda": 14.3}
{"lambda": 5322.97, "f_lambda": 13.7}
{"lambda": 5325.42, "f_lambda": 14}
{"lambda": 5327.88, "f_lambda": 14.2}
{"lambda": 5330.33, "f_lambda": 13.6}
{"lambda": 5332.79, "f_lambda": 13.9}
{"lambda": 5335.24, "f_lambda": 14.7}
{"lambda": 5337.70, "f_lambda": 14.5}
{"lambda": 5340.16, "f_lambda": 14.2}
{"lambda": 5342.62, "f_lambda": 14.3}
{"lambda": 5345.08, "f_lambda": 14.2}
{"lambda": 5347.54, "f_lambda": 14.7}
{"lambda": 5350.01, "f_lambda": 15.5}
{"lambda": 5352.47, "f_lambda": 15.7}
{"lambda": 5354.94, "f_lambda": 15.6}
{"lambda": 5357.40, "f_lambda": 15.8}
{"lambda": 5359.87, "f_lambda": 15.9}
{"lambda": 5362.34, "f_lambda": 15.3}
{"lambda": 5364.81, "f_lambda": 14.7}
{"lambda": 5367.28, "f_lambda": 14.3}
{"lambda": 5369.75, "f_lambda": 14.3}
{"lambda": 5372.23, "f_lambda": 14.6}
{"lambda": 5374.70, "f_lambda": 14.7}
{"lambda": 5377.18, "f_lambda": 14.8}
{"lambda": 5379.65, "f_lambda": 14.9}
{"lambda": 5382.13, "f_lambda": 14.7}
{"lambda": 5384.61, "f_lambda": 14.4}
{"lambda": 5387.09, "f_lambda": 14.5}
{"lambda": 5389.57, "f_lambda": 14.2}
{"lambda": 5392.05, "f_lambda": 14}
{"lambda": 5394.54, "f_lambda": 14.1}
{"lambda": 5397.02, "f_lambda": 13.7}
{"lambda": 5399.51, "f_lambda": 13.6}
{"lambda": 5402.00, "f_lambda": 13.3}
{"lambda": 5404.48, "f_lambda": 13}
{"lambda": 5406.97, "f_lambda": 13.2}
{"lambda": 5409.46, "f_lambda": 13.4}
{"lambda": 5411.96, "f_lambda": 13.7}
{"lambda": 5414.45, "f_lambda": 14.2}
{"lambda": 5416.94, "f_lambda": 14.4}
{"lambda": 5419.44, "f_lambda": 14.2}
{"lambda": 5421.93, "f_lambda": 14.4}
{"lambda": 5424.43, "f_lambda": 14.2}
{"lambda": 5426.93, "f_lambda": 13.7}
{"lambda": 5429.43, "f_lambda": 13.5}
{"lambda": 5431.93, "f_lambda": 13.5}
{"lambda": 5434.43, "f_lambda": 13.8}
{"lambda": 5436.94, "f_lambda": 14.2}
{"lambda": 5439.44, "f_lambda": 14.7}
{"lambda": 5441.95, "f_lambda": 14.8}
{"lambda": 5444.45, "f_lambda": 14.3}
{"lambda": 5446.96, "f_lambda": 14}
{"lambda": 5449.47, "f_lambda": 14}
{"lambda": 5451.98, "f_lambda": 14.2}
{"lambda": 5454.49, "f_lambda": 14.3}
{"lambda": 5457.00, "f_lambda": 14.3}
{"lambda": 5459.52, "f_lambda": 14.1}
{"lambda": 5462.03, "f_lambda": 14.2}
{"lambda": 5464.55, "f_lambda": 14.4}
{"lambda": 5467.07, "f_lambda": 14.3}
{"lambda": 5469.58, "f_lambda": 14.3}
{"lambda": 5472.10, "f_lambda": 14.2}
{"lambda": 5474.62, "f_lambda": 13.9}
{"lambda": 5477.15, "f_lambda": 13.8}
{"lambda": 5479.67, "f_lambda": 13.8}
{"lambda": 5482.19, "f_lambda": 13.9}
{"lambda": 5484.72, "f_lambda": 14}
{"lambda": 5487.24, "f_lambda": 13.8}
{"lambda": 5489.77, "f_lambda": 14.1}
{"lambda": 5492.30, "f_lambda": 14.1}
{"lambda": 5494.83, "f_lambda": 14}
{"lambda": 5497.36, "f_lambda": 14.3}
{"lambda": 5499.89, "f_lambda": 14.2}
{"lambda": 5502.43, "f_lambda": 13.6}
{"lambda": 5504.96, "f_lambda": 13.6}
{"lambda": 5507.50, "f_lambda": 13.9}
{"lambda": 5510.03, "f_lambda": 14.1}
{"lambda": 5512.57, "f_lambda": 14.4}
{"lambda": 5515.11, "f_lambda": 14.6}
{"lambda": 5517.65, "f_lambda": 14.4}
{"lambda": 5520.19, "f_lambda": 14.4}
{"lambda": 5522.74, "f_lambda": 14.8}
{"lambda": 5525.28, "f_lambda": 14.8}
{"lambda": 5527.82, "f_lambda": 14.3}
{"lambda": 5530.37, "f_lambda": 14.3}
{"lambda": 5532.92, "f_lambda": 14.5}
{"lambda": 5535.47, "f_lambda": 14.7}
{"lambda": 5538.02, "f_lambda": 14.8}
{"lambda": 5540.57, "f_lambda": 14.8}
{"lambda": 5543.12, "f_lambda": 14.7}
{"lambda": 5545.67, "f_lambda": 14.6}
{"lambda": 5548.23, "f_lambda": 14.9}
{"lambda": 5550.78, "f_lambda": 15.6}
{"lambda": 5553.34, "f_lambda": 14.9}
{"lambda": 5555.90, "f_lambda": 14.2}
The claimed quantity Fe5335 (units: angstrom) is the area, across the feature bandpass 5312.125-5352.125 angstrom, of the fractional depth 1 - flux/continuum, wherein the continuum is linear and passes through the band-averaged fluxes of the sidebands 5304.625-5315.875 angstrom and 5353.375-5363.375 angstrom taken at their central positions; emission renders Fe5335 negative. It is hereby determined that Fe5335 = 2.28 angstrom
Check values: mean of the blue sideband 15.1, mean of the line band 14.5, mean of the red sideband 15.7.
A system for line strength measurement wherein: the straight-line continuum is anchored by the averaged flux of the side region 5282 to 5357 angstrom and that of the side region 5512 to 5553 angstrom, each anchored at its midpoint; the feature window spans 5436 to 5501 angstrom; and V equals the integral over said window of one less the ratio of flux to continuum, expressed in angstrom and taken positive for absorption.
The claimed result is 2.3 angstrom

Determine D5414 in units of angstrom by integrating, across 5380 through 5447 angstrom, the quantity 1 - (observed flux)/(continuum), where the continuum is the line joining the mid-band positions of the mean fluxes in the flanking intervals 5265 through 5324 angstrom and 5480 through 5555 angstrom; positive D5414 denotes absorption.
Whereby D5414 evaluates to 1.7 angstrom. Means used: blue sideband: 14.4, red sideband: 14.4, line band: 14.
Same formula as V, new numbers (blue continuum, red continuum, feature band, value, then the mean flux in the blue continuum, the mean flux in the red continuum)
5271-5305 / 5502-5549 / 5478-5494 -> 0.56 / 14.5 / 14.4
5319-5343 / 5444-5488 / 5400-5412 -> 0.70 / 14.1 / 14.1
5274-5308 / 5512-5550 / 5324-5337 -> 0.51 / 14.7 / 14.6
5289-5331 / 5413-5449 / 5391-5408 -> 0.85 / 14.7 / 14.1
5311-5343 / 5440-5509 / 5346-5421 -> -0.79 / 14.4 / 14.1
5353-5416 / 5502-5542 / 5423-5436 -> 0.56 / 14.4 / 14.4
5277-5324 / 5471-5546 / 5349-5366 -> -1.00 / 14.8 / 14.2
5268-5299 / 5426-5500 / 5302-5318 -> -0.88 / 14.3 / 14.1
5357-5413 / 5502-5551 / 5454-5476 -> 0.28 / 14.3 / 14.5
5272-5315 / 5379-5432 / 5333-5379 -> -1.87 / 14.7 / 13.9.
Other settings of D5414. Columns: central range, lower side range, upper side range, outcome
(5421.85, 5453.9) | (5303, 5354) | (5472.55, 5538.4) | 0.6 angstrom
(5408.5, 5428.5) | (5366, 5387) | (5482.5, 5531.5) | 0.6 angstrom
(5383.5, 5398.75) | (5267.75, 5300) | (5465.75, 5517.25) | 0.0 angstrom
